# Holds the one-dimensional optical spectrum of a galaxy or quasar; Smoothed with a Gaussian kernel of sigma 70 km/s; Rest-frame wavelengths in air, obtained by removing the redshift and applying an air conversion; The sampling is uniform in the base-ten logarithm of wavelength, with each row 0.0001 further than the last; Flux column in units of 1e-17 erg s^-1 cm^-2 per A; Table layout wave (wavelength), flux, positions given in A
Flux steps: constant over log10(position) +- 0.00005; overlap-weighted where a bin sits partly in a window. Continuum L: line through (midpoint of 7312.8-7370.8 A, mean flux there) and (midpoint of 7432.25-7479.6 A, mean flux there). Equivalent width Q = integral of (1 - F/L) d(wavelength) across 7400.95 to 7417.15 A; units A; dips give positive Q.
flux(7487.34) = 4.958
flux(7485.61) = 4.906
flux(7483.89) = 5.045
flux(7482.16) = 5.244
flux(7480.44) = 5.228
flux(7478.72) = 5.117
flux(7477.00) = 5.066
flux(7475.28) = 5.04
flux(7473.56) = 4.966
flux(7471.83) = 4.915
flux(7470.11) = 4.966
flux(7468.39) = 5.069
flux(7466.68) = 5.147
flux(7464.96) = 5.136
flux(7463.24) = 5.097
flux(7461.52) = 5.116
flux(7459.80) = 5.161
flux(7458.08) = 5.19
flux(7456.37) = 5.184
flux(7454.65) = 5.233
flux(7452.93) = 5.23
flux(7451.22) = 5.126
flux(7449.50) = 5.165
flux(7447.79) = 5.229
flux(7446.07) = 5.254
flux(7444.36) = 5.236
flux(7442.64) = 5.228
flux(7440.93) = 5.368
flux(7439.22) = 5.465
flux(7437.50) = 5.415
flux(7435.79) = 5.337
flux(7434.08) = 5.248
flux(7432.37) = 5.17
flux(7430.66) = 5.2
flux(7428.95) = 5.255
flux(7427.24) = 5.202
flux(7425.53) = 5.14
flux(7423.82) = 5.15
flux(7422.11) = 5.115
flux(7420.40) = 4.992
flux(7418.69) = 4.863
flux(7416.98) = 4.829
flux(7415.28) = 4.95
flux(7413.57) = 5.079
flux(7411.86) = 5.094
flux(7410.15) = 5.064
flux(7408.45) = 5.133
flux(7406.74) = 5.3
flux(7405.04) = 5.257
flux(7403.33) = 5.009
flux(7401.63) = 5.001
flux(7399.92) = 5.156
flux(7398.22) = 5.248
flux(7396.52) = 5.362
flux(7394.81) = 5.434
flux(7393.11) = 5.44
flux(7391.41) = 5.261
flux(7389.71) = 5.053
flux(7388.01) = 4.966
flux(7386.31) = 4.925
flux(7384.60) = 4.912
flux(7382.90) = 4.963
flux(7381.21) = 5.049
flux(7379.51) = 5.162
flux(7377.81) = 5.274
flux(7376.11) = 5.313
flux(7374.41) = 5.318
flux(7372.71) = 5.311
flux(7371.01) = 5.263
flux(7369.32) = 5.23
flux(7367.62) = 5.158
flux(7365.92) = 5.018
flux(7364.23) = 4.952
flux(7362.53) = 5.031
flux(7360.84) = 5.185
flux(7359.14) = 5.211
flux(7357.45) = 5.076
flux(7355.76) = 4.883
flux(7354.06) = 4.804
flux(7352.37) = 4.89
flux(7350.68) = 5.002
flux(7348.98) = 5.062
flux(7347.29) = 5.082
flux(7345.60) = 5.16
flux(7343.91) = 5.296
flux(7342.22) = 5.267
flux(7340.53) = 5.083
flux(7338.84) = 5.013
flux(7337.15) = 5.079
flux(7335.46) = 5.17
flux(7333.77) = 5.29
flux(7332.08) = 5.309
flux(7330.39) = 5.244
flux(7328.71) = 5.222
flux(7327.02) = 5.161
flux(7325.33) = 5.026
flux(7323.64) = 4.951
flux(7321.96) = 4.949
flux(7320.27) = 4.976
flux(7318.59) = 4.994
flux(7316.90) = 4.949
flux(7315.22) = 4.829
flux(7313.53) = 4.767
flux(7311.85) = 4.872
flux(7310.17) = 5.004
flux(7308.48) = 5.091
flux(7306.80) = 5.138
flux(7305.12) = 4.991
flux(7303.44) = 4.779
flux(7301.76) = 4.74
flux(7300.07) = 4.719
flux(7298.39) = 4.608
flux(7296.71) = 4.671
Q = 0.2 A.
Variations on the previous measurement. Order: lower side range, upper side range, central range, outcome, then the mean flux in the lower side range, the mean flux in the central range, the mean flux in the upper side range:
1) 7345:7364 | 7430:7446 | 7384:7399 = -0.1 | 5.03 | 5.18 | 5.3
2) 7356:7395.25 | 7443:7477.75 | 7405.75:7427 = 0.3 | 5.15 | 5.06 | 5.13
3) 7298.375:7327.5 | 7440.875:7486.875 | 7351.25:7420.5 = -1.2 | 4.92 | 5.11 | 5.13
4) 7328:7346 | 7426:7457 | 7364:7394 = 0.4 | 5.2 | 5.15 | 5.25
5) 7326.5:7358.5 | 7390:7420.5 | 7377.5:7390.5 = 0.3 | 5.11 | 5.03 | 5.14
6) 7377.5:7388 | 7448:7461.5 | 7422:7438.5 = -0.3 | 5.03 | 5.23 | 5.18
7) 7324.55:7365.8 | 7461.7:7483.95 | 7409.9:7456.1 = -0.8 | 5.1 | 5.17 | 5.08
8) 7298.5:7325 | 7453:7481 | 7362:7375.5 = -0.5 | 4.91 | 5.16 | 5.1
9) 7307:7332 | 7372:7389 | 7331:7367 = -0.2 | 5.02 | 5.09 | 5.12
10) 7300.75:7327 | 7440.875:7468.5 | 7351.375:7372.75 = -0.2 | 4.94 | 5.07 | 5.19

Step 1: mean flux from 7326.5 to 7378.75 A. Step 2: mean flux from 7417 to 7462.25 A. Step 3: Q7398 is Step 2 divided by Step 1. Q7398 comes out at 1.0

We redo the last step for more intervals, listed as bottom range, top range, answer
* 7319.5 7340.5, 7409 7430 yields 0.99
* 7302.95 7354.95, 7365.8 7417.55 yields 1.02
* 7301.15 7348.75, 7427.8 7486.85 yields 1.02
